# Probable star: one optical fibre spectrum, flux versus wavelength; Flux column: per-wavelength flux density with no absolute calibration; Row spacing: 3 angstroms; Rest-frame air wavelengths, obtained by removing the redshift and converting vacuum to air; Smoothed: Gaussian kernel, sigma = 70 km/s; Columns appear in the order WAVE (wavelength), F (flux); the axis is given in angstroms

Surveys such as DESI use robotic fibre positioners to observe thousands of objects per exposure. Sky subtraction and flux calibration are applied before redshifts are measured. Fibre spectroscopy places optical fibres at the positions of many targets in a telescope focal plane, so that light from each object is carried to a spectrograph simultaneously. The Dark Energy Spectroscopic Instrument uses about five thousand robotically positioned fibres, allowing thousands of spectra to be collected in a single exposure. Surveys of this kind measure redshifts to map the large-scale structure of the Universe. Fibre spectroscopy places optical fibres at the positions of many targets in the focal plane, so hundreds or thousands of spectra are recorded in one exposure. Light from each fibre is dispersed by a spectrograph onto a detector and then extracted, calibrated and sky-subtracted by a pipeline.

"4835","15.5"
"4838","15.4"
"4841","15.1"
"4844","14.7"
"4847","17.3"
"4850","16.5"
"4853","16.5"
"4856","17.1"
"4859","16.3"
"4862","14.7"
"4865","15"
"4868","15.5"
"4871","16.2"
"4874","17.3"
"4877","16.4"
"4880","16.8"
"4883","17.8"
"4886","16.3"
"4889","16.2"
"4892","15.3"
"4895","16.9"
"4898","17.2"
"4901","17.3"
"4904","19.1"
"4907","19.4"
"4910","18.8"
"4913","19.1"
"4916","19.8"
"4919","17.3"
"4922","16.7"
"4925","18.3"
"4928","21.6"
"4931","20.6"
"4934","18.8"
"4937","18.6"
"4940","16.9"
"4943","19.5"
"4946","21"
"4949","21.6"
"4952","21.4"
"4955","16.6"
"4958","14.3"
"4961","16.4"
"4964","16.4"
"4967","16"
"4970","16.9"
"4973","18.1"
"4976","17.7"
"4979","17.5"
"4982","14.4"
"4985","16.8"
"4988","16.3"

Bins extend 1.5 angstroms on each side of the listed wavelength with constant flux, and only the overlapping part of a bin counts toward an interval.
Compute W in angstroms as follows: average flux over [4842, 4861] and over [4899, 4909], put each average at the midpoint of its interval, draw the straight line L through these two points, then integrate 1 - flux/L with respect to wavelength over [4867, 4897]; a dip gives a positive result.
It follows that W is 1.9 angstroms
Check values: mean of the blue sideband 16.3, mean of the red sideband 18.5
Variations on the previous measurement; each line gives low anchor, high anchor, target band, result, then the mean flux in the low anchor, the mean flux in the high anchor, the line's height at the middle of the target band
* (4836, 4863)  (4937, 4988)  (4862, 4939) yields -4.2 angstroms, 16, 17.6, 16.7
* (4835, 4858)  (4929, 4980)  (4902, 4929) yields -2.2 angstroms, 16.1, 18.2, 17.4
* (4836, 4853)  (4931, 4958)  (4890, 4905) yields 0.4 angstroms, 15.9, 19.1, 17.6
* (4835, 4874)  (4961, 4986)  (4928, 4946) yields -3.1 angstroms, 15.9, 16.7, 16.5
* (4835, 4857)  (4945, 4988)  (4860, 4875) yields 0.5 angstroms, 16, 17.4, 16.3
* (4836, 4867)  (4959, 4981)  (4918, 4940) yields -3.0 angstroms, 15.8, 16.9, 16.5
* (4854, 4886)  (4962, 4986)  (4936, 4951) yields -2.7 angstroms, 16.3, 16.7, 16.6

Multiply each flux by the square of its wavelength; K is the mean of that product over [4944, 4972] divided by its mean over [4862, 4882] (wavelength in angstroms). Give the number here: 1.15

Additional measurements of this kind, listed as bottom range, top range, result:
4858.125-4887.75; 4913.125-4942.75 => 1.18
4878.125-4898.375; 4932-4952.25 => 1.21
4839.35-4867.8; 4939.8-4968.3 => 1.18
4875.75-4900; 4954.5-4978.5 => 1.03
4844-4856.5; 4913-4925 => 1.12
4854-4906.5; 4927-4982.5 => 1.13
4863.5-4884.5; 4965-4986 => 1.06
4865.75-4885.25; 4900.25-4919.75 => 1.15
